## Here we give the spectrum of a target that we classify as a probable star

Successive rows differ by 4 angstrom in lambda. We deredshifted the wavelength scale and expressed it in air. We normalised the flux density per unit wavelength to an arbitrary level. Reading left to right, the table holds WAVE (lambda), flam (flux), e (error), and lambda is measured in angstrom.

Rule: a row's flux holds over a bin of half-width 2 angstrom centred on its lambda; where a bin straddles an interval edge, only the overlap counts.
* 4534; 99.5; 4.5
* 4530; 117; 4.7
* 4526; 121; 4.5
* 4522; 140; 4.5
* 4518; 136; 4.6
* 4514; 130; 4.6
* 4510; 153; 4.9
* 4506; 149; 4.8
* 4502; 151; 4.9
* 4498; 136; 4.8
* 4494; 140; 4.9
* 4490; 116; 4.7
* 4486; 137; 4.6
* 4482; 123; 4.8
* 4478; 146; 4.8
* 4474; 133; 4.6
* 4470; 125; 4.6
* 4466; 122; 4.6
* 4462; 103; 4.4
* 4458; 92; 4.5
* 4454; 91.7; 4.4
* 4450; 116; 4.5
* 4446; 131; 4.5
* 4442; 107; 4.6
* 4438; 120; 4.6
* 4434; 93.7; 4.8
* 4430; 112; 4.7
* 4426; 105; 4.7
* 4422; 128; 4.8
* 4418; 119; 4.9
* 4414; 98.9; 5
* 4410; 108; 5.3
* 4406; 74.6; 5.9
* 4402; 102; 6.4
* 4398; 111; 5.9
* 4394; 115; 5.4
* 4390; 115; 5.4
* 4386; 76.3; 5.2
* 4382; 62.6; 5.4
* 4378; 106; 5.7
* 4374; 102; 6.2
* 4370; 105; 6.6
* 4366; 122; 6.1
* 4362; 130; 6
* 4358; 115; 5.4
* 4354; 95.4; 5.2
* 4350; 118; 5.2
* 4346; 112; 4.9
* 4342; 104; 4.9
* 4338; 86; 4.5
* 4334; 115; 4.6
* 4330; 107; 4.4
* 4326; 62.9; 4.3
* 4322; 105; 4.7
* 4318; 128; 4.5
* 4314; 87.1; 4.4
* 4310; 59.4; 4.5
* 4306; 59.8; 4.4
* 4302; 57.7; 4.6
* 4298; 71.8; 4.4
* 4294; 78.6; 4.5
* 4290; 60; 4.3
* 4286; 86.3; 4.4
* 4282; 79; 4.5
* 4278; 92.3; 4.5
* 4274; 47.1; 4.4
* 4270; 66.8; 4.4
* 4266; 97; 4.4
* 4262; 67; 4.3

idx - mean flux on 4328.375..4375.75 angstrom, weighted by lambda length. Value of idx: 109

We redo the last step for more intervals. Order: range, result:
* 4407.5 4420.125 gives 107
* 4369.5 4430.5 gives 102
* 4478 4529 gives 136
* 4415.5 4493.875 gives 117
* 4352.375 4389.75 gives 102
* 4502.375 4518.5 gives 143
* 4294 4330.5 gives 80.9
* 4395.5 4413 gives 99.4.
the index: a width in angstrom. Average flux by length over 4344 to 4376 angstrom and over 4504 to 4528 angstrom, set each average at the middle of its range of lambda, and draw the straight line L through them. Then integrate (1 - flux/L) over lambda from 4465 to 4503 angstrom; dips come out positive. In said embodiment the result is 0.1 angstrom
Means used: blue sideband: 112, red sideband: 138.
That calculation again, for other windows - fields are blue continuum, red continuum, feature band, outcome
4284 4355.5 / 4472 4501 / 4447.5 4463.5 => 3.0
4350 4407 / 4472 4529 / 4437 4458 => 1.9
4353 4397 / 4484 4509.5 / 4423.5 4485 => 5.8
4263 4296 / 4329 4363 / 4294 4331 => 4.5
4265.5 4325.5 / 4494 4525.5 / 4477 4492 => 0.4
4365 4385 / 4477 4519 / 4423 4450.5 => 1.2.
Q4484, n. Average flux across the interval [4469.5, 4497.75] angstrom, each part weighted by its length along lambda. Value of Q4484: 132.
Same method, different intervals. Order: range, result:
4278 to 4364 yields 91.4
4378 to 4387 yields 76.8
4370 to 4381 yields 100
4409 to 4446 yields 111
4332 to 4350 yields 106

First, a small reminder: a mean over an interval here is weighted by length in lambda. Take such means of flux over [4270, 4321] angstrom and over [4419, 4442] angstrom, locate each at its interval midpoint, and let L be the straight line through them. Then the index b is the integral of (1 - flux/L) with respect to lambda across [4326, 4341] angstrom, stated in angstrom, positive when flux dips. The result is -2.0 angstrom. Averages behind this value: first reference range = 75.8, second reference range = 112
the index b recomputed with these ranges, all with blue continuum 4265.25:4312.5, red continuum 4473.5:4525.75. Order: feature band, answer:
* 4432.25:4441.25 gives 0.8 angstrom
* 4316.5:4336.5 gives -4.8 angstrom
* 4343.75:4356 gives -2.5 angstrom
